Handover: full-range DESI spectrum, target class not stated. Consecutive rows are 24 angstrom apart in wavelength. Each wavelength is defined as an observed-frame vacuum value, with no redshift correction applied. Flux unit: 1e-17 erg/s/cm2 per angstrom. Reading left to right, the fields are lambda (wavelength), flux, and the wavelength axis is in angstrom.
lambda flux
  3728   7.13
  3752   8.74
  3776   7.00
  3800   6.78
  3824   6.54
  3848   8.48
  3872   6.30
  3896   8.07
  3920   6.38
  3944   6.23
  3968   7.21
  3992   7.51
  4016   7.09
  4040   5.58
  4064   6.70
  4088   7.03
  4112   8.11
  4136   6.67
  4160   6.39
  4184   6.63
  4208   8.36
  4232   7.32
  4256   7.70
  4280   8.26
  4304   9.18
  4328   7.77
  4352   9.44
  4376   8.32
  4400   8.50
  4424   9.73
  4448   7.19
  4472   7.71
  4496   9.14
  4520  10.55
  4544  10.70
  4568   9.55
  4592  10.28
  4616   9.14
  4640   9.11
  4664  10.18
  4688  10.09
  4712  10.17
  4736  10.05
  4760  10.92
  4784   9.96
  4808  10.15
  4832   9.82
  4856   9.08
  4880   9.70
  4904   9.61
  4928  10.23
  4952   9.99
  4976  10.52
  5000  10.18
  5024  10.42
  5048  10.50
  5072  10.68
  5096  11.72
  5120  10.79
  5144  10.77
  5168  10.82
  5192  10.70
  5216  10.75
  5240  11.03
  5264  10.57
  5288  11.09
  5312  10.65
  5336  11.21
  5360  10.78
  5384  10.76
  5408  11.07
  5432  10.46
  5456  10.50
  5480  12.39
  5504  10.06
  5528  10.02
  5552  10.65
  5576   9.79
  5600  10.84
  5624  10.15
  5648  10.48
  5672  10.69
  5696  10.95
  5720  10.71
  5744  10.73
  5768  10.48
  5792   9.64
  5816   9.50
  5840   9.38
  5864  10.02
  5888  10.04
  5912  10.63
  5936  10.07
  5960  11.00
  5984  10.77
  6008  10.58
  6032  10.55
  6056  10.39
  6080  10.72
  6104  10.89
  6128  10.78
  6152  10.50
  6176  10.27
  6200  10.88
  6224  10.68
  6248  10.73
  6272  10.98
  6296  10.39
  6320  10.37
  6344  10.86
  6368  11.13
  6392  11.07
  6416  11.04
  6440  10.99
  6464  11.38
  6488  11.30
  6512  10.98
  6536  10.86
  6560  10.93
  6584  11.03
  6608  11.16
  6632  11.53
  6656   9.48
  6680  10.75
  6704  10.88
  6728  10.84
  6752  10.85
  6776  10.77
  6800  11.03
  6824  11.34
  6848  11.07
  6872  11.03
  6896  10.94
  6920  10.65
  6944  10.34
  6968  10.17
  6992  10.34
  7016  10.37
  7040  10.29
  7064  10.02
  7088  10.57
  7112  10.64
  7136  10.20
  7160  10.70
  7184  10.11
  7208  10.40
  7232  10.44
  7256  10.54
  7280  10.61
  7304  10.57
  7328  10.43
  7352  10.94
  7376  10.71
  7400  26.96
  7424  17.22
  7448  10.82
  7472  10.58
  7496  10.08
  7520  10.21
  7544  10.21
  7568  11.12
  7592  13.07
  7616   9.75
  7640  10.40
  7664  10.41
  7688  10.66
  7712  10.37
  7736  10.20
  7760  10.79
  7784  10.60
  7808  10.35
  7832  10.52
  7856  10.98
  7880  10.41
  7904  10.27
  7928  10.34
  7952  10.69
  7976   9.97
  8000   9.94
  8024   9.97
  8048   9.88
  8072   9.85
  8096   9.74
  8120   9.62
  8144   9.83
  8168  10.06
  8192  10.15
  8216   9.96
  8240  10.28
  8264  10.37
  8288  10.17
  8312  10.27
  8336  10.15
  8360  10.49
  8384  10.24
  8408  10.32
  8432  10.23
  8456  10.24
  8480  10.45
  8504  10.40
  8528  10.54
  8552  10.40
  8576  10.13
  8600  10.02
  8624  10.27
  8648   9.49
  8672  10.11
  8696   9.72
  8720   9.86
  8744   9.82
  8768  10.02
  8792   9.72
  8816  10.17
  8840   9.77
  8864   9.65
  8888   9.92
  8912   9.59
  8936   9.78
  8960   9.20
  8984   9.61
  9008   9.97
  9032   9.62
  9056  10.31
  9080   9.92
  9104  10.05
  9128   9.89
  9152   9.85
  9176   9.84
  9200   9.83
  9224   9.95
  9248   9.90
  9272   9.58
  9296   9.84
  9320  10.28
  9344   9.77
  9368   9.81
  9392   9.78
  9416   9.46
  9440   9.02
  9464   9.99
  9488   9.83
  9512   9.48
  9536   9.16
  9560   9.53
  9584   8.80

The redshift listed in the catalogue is 0.13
